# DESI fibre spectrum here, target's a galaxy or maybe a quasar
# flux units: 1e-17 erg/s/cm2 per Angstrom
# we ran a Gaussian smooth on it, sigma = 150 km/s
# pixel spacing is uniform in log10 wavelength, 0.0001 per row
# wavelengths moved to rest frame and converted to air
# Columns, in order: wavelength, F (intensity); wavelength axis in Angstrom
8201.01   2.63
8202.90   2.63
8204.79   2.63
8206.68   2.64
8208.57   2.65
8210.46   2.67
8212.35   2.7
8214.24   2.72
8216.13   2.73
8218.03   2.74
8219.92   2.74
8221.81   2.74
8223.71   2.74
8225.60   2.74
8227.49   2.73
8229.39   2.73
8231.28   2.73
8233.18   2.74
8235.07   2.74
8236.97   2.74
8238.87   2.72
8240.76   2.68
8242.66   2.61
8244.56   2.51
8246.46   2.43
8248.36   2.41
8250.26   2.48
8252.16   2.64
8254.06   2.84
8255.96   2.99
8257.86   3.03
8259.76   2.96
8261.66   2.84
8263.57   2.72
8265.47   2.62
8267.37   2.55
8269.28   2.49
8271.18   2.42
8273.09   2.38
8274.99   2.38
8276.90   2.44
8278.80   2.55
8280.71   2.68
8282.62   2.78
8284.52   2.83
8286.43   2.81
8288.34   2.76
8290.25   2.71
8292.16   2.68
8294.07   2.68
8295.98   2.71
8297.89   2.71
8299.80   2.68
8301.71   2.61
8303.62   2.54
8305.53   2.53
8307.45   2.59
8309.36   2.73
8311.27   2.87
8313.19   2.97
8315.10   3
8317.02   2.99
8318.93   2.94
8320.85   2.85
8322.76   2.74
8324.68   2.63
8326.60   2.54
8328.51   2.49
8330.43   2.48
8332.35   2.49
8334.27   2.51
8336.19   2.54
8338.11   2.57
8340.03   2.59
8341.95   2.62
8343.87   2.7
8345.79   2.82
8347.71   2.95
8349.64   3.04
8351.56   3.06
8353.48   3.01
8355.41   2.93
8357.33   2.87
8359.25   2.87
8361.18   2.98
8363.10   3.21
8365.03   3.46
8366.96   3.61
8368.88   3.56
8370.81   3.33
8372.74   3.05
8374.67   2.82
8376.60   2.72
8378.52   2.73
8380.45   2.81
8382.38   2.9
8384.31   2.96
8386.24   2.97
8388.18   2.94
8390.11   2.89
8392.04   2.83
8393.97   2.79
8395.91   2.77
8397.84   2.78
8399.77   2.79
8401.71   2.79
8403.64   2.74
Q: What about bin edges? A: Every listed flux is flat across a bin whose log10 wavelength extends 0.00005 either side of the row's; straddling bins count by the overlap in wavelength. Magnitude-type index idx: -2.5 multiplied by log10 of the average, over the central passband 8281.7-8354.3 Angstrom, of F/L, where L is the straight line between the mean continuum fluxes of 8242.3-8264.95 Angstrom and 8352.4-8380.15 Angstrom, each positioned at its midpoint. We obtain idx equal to 0.072 mag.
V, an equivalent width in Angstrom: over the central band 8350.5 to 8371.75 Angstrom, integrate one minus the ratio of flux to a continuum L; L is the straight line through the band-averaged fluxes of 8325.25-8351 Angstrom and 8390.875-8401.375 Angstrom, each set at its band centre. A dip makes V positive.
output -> -3.65 Angstrom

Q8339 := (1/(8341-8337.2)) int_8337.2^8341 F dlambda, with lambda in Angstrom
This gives 2.58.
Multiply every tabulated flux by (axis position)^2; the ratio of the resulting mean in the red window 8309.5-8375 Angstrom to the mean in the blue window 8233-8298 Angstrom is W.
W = 1.1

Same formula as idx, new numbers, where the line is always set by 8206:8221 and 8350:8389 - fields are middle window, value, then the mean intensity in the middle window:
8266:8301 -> 0.09 mag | 2.62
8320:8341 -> 0.15 mag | 2.58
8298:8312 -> 0.10 mag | 2.65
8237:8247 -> 0.06 mag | 2.61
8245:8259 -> 0.04 mag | 2.69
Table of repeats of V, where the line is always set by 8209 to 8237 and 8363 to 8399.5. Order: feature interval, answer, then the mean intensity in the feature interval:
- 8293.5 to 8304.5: 0.8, 2.66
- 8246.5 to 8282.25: 2.1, 2.63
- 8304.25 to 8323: 0.4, 2.82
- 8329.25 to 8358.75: 1.9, 2.75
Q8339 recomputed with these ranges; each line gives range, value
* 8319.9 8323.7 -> 2.8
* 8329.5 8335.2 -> 2.49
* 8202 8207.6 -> 2.63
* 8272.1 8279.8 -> 2.44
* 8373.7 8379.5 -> 2.76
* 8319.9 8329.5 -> 2.65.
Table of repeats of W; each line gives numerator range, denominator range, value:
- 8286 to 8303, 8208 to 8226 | 1.01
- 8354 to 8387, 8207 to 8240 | 1.16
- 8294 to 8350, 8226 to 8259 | 1.02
